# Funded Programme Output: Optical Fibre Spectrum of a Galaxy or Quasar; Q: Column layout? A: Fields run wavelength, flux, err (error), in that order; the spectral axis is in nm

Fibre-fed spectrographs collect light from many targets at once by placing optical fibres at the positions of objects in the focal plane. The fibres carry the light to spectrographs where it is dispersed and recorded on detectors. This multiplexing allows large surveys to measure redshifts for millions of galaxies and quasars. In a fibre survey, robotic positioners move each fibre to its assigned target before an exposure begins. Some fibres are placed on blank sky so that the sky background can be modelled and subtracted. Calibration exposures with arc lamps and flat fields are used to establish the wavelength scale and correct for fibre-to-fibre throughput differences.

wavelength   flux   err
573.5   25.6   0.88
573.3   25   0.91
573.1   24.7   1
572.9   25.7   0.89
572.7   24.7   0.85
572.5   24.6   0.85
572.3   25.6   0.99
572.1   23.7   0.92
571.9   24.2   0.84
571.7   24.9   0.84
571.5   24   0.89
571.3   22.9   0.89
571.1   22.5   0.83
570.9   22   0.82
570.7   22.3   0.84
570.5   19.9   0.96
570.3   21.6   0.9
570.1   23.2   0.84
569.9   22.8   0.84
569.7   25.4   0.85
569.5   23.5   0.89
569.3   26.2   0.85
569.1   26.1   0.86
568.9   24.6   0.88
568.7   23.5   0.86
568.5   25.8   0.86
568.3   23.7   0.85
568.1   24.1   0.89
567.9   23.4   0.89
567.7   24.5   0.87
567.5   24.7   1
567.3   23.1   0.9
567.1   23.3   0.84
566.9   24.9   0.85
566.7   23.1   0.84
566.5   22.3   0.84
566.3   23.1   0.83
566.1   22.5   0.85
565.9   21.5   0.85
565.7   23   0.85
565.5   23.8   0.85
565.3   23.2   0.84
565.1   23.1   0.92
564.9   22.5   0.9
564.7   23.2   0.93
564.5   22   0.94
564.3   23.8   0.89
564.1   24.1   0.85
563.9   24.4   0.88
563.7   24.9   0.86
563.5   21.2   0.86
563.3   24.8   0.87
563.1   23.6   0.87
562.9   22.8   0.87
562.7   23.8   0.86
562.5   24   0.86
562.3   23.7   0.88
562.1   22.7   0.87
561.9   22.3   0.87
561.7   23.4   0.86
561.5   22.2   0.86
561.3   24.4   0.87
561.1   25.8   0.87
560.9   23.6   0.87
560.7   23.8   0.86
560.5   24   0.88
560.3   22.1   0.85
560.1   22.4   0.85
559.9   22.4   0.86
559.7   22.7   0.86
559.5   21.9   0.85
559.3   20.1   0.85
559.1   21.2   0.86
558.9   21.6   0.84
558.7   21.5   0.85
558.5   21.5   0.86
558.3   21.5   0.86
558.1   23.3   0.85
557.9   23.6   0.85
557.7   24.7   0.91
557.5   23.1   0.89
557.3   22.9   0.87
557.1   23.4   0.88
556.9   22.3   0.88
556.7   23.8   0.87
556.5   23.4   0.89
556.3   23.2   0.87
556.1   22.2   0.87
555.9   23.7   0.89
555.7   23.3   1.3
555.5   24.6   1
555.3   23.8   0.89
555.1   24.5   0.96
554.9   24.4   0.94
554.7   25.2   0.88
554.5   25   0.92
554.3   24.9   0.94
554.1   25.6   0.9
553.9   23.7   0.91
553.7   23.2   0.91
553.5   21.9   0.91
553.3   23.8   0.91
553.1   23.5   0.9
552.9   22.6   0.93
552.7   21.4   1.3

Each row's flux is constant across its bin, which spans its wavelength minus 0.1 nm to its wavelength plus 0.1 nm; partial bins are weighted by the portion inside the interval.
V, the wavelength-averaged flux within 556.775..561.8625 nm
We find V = 22.8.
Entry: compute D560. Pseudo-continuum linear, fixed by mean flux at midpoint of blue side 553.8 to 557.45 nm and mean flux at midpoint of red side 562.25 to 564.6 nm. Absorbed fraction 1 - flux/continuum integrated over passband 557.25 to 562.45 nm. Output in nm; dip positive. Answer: 0.20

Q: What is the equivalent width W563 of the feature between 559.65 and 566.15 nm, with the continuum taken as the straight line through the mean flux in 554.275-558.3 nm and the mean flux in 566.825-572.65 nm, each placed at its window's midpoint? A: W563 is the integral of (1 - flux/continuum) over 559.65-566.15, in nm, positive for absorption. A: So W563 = 0.13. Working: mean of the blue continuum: 23.7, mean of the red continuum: 23.8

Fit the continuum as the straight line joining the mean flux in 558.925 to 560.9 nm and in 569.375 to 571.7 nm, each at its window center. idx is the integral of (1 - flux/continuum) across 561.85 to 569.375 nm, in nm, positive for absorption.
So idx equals -0.33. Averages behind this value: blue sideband 22.3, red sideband 22.9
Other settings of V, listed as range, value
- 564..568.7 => 23.4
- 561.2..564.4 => 23.5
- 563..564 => 23.8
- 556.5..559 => 22.8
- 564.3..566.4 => 22.8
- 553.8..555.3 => 24.7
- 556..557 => 23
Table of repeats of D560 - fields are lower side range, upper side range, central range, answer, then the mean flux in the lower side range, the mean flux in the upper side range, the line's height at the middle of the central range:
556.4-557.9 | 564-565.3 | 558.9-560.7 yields 0.09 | 23.4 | 23.1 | 23.3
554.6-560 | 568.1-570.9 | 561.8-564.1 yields -0.02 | 23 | 23.7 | 23.3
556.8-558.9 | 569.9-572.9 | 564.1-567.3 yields 0.00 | 22.7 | 23.4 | 23.1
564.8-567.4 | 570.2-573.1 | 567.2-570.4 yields -0.12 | 23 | 23.5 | 23.3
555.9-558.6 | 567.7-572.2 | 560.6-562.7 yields -0.03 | 23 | 23.7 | 23.2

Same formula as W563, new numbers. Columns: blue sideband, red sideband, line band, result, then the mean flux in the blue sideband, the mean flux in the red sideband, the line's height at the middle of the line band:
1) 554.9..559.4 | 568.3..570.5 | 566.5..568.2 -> 0.004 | 22.9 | 24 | 23.9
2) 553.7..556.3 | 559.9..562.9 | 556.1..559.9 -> 0.204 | 24.2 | 23.4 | 23.8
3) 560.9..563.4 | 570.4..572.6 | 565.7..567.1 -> 0.033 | 23.6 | 23.3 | 23.5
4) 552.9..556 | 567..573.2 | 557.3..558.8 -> 0.078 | 24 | 23.9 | 24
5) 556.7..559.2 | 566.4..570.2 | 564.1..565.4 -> 0.030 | 22.6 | 24.1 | 23.6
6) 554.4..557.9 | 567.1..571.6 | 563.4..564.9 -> 0.022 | 23.7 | 23.6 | 23.7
